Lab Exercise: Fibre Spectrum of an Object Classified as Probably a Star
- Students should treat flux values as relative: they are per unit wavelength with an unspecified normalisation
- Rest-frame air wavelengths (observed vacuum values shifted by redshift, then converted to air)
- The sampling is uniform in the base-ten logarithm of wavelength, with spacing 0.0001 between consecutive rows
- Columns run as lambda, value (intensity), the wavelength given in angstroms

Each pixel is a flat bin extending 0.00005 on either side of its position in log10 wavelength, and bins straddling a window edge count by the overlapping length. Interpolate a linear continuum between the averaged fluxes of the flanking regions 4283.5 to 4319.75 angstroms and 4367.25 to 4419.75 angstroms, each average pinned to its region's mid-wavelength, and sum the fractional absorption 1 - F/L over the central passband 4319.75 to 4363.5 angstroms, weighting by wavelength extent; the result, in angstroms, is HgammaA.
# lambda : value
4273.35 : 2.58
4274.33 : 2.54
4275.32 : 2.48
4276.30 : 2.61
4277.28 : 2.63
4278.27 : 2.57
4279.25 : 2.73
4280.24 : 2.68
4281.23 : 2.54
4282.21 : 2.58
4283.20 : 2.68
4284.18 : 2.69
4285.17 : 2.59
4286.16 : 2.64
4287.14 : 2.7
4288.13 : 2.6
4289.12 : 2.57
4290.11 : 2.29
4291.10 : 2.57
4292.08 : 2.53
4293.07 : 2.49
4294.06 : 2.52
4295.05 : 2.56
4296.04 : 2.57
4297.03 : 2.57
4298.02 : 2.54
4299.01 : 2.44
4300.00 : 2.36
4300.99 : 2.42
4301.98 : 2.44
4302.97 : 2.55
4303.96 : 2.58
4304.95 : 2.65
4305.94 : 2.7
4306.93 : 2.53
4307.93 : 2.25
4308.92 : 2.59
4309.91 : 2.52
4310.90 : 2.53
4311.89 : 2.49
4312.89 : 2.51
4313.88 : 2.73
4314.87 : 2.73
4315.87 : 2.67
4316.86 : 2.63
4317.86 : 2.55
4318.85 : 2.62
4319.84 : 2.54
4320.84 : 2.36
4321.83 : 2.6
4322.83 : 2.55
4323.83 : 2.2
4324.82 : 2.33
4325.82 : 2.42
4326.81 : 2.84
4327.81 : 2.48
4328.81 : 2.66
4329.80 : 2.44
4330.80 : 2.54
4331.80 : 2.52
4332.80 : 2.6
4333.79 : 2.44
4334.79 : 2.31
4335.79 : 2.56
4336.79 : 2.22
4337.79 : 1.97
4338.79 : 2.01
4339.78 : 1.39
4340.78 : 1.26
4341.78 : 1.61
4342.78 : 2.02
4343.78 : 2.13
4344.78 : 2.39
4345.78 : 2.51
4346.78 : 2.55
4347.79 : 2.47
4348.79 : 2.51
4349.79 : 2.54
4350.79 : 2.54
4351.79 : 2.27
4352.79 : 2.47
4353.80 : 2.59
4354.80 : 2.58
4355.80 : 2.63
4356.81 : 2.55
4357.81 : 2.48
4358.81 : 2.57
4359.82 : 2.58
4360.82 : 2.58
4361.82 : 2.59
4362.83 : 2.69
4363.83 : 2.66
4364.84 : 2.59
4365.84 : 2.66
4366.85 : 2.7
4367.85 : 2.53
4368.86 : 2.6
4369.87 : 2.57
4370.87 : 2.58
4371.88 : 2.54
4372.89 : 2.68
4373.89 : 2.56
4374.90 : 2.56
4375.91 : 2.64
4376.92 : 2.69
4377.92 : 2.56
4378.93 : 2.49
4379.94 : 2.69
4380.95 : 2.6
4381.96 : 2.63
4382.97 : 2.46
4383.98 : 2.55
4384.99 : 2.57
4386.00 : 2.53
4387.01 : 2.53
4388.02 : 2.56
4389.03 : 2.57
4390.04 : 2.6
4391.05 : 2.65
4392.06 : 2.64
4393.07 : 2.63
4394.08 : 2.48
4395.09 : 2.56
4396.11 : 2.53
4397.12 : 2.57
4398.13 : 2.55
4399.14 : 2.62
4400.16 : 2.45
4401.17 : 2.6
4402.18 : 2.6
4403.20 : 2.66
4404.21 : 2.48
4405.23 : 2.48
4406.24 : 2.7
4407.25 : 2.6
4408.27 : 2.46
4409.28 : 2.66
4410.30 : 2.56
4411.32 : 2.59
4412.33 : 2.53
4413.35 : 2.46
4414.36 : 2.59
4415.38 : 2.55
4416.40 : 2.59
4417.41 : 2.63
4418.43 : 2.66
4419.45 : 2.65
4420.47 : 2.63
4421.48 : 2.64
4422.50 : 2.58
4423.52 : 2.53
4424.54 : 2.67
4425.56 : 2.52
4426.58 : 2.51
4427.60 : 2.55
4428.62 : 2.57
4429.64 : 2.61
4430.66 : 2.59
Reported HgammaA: 3.0 angstroms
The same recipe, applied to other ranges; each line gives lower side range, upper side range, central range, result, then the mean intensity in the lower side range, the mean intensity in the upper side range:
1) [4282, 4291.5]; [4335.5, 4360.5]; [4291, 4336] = -1.21 angstroms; 2.59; 2.3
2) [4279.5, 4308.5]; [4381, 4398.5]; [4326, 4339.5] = 0.75 angstroms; 2.55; 2.57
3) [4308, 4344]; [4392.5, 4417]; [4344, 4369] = -1.00 angstroms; 2.38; 2.56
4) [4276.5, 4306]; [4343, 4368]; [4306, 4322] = -0.03 angstroms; 2.56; 2.53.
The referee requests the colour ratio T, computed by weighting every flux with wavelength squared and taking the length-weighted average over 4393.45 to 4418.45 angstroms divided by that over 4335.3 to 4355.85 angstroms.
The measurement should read 1.2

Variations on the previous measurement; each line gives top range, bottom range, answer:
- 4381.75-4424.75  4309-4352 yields 1.11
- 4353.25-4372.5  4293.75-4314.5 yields 1.05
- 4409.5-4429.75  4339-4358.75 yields 1.16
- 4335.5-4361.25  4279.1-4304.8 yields 0.93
